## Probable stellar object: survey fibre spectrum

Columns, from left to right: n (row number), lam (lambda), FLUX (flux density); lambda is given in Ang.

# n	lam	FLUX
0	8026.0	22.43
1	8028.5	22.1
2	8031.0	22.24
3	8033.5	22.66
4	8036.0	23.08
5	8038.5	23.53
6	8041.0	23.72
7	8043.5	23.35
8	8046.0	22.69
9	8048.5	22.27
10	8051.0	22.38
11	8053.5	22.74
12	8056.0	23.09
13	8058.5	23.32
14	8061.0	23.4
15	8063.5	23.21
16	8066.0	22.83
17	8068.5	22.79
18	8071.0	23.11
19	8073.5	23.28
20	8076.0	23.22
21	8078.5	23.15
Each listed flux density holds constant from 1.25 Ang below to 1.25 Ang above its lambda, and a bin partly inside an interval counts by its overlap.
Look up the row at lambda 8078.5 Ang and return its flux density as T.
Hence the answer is 23.15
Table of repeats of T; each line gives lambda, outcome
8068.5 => 22.79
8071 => 23.11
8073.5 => 23.28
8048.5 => 22.27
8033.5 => 22.66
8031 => 22.24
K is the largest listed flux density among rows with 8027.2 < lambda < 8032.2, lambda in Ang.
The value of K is 22.24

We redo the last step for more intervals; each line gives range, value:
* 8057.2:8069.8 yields 23.4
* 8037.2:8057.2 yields 23.72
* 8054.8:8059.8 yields 23.32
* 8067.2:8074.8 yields 23.28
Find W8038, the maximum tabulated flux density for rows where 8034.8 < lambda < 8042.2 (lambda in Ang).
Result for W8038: 23.72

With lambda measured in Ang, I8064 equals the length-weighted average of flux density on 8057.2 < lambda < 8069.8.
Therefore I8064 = 23.1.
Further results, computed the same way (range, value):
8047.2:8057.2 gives 22.6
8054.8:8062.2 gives 23.3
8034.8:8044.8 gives 23.4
